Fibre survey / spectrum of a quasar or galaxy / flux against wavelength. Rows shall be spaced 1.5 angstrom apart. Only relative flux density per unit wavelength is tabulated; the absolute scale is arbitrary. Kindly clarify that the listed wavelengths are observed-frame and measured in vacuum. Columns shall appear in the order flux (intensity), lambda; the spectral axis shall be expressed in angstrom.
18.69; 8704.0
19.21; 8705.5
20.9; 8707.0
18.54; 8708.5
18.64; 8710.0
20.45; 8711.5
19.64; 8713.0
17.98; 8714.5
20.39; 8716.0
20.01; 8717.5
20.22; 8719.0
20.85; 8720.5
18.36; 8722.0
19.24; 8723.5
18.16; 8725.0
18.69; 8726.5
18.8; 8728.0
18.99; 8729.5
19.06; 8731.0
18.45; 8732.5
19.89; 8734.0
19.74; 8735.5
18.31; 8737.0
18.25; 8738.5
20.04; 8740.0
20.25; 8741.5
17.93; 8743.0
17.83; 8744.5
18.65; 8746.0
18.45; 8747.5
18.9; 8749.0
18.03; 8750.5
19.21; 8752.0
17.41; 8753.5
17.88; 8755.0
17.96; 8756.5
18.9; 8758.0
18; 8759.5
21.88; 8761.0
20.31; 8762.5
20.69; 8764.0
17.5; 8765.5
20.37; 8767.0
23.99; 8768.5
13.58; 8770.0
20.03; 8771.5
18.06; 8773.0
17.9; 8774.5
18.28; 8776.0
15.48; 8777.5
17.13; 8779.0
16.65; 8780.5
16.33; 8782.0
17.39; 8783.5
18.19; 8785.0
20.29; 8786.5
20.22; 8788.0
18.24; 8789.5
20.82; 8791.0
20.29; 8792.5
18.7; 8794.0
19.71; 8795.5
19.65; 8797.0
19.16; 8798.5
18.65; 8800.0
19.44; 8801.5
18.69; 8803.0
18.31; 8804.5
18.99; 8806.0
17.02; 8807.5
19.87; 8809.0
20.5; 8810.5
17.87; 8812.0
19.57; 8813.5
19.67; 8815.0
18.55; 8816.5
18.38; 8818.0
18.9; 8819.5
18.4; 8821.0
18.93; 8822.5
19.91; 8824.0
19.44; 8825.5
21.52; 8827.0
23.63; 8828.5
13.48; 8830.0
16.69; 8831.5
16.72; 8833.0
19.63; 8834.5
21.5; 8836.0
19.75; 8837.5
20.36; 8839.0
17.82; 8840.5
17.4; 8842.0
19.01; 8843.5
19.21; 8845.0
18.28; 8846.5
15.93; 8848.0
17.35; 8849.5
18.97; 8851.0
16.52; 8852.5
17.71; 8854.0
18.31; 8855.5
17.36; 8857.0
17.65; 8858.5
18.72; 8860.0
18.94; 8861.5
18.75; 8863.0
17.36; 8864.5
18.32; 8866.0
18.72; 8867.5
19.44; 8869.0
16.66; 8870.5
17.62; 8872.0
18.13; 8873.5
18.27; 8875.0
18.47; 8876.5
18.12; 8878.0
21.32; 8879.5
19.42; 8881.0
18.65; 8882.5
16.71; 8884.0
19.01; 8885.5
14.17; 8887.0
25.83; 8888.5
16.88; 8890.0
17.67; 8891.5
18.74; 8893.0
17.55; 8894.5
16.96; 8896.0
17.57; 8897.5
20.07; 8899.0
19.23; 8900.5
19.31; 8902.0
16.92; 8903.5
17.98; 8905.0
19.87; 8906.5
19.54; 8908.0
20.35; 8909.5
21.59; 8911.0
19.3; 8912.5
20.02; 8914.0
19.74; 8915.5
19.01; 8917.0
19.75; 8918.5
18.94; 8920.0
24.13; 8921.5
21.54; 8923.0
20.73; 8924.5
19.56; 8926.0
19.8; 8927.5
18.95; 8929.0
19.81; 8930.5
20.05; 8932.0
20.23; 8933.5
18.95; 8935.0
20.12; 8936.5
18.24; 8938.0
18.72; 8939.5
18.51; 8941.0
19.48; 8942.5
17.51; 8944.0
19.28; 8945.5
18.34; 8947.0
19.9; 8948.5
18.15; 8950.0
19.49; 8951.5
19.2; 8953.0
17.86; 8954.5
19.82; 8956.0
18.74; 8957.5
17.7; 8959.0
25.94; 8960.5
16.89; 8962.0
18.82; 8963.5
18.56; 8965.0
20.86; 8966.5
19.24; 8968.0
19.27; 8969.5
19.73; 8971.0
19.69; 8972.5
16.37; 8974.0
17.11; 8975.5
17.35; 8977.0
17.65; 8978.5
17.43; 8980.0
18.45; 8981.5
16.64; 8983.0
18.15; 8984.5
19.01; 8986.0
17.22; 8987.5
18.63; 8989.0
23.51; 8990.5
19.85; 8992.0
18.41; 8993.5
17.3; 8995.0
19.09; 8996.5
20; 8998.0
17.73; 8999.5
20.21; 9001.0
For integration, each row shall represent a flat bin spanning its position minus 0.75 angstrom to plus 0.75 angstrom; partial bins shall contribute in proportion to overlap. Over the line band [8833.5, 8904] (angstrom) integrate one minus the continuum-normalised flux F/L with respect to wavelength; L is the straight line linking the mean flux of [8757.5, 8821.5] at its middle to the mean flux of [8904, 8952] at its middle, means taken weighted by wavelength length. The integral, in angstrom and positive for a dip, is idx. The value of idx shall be 3.1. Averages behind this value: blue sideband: 18.9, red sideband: 19.6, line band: 18.4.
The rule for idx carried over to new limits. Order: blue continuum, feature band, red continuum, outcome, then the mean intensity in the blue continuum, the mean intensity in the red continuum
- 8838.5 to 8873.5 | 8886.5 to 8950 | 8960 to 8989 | -3.3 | 18.1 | 18.6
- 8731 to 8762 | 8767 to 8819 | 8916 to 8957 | 0.7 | 18.8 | 19.5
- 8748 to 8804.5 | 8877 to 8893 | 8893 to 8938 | 0.5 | 18.7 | 19.5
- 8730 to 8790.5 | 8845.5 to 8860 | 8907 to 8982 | 1.0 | 18.7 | 19.3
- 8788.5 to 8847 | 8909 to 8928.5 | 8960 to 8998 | -1.5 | 19.1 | 18.8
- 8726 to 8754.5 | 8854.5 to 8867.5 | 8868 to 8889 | 0.3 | 18.8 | 18.6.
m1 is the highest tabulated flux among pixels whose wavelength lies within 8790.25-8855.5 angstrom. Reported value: 23.63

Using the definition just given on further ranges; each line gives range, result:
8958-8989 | 25.94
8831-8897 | 25.83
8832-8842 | 21.5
